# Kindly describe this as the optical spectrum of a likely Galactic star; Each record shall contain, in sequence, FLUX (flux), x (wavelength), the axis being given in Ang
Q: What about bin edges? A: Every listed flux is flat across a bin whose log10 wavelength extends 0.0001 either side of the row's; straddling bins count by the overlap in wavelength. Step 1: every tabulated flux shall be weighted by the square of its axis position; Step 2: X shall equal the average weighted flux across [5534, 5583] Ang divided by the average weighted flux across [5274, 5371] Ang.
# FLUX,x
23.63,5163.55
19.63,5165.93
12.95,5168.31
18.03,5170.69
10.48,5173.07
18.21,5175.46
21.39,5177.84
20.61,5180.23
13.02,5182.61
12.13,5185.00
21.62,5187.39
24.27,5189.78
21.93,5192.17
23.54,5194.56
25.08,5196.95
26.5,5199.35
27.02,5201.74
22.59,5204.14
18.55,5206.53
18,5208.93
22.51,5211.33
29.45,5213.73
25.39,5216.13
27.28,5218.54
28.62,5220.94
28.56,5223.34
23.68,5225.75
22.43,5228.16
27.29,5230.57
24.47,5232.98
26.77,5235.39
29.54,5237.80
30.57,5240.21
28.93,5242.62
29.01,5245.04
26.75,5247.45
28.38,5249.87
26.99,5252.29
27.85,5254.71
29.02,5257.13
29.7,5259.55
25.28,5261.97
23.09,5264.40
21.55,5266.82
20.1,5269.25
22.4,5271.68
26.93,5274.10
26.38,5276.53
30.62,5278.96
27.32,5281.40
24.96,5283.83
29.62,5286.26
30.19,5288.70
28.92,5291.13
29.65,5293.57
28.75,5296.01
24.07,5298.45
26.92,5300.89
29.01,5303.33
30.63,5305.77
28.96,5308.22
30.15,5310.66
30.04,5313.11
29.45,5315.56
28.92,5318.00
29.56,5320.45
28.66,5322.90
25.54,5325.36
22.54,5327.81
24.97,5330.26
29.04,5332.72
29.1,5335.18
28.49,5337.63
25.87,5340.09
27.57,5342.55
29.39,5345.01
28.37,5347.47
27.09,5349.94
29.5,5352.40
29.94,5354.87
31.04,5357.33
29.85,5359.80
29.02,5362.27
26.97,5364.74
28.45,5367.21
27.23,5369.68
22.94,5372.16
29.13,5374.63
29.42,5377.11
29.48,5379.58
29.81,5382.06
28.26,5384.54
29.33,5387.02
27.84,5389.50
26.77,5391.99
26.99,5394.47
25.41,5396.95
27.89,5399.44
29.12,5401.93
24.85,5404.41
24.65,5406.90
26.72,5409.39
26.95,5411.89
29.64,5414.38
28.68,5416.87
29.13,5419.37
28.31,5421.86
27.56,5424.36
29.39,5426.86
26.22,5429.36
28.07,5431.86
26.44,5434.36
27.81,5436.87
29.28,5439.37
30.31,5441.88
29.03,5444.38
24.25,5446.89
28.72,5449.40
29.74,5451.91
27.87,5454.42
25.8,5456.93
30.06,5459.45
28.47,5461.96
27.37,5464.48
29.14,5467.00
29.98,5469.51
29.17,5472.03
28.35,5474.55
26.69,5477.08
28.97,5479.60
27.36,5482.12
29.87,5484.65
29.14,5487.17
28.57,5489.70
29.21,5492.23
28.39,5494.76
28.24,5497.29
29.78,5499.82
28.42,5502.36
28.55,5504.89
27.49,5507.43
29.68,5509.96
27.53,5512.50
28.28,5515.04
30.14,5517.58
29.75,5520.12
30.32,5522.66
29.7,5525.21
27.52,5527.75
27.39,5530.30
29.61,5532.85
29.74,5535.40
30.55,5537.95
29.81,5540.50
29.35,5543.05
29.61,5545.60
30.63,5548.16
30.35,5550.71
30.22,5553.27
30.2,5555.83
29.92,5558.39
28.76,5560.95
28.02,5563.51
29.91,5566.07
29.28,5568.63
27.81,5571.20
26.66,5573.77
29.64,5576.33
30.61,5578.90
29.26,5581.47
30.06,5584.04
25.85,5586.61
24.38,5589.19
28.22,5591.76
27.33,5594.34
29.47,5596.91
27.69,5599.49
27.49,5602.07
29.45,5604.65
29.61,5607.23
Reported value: 1.14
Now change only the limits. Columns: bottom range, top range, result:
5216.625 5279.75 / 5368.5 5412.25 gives 1.09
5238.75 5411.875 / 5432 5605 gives 1.11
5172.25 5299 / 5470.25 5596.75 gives 1.29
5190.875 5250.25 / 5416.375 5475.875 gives 1.20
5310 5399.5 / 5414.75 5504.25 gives 1.05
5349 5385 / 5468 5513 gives 1.05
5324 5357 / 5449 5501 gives 1.09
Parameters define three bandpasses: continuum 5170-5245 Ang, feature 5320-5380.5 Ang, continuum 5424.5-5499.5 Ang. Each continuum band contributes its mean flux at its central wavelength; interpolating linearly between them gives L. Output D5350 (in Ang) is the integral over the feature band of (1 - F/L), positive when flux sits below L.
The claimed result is -4.2 Ang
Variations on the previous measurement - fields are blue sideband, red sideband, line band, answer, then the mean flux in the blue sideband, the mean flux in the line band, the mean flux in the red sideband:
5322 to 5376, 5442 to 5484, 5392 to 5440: 0.97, 27.8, 27.5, 28.3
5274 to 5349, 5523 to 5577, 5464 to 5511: 0.49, 28.1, 28.7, 29.3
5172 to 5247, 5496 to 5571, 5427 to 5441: -0.14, 23.6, 27.8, 29.2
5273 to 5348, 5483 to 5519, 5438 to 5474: 0.15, 28.1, 28.5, 28.8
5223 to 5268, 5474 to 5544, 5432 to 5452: 0.17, 26.8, 28.1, 28.9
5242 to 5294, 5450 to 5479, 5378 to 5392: -0.47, 26.9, 28.8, 28.4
